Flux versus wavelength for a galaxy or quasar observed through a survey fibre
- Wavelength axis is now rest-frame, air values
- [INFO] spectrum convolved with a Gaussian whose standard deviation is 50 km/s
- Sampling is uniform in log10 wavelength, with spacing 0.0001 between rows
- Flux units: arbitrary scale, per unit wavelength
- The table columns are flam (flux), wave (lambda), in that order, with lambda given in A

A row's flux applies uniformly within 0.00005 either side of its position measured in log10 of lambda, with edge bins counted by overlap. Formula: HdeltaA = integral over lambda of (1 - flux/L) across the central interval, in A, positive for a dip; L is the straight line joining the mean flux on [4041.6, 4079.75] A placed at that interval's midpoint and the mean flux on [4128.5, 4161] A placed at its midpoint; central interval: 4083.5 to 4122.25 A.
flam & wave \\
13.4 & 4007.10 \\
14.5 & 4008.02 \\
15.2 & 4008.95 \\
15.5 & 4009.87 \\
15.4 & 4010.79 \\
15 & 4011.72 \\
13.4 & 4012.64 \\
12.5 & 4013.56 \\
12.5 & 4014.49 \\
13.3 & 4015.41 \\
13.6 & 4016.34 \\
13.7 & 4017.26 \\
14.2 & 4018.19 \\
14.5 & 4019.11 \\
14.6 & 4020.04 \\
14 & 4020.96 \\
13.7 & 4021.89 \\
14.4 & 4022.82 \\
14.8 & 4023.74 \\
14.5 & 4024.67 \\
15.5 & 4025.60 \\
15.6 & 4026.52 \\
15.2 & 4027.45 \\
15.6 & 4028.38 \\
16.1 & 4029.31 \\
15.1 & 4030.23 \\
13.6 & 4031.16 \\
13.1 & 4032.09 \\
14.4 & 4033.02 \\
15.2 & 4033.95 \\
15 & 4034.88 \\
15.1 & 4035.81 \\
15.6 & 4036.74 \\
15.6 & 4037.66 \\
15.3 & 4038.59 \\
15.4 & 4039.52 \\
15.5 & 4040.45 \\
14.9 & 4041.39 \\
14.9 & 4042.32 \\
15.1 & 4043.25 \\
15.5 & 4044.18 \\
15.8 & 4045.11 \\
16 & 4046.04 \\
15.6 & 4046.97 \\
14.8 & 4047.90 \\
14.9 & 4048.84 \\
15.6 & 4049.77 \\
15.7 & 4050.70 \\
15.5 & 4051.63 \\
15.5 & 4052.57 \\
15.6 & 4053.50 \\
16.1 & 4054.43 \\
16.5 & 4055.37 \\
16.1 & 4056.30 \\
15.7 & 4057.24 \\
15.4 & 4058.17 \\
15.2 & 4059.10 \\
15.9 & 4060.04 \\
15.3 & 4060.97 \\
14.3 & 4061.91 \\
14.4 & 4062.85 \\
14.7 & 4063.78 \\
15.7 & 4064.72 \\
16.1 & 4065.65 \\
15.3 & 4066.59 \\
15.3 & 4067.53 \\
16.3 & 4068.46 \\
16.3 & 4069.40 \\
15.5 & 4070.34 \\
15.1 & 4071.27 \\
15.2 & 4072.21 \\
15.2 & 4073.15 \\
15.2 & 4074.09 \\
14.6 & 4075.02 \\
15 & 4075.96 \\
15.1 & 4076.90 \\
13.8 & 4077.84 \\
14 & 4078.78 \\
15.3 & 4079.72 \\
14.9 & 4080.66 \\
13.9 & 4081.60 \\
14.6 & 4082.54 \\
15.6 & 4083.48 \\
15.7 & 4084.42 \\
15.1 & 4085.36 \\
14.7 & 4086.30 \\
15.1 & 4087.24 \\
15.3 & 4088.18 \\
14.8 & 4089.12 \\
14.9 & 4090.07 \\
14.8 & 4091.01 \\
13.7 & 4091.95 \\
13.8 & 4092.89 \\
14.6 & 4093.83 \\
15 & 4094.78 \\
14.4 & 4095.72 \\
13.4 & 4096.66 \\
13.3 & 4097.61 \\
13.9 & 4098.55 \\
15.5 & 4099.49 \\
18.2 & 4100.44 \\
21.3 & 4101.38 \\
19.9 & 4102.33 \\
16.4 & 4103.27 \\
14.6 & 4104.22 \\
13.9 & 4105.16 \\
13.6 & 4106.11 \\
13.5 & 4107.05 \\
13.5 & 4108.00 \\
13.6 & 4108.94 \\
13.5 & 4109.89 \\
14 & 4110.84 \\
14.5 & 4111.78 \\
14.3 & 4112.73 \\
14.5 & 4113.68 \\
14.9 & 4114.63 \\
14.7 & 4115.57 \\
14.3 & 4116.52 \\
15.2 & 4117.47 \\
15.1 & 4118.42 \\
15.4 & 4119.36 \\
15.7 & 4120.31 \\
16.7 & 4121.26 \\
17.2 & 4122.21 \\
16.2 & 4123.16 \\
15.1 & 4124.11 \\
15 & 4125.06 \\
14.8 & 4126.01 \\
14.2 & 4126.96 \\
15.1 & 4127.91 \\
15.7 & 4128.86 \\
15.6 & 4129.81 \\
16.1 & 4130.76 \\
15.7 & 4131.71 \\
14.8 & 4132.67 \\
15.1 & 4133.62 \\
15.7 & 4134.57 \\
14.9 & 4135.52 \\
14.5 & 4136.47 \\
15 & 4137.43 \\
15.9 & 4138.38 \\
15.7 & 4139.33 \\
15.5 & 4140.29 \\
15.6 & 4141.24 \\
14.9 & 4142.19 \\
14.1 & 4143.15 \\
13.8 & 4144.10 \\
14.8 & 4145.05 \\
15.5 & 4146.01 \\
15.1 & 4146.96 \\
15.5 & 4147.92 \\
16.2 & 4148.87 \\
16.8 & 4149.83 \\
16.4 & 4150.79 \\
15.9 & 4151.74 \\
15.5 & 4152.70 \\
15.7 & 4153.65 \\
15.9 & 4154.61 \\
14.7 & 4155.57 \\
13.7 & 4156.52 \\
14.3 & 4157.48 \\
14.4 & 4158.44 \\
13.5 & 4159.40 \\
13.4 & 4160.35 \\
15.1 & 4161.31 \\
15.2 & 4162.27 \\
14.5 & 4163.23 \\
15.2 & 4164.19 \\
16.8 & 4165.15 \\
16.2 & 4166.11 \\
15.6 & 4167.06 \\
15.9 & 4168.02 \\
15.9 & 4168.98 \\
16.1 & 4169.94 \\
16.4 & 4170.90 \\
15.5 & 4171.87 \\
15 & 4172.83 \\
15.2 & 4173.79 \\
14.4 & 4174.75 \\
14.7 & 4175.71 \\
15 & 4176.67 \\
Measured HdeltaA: 0.6 A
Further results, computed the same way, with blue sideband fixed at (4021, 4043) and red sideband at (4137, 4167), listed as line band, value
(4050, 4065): -0.48 A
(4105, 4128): 0.57 A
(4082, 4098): 0.45 A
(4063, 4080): -0.19 A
